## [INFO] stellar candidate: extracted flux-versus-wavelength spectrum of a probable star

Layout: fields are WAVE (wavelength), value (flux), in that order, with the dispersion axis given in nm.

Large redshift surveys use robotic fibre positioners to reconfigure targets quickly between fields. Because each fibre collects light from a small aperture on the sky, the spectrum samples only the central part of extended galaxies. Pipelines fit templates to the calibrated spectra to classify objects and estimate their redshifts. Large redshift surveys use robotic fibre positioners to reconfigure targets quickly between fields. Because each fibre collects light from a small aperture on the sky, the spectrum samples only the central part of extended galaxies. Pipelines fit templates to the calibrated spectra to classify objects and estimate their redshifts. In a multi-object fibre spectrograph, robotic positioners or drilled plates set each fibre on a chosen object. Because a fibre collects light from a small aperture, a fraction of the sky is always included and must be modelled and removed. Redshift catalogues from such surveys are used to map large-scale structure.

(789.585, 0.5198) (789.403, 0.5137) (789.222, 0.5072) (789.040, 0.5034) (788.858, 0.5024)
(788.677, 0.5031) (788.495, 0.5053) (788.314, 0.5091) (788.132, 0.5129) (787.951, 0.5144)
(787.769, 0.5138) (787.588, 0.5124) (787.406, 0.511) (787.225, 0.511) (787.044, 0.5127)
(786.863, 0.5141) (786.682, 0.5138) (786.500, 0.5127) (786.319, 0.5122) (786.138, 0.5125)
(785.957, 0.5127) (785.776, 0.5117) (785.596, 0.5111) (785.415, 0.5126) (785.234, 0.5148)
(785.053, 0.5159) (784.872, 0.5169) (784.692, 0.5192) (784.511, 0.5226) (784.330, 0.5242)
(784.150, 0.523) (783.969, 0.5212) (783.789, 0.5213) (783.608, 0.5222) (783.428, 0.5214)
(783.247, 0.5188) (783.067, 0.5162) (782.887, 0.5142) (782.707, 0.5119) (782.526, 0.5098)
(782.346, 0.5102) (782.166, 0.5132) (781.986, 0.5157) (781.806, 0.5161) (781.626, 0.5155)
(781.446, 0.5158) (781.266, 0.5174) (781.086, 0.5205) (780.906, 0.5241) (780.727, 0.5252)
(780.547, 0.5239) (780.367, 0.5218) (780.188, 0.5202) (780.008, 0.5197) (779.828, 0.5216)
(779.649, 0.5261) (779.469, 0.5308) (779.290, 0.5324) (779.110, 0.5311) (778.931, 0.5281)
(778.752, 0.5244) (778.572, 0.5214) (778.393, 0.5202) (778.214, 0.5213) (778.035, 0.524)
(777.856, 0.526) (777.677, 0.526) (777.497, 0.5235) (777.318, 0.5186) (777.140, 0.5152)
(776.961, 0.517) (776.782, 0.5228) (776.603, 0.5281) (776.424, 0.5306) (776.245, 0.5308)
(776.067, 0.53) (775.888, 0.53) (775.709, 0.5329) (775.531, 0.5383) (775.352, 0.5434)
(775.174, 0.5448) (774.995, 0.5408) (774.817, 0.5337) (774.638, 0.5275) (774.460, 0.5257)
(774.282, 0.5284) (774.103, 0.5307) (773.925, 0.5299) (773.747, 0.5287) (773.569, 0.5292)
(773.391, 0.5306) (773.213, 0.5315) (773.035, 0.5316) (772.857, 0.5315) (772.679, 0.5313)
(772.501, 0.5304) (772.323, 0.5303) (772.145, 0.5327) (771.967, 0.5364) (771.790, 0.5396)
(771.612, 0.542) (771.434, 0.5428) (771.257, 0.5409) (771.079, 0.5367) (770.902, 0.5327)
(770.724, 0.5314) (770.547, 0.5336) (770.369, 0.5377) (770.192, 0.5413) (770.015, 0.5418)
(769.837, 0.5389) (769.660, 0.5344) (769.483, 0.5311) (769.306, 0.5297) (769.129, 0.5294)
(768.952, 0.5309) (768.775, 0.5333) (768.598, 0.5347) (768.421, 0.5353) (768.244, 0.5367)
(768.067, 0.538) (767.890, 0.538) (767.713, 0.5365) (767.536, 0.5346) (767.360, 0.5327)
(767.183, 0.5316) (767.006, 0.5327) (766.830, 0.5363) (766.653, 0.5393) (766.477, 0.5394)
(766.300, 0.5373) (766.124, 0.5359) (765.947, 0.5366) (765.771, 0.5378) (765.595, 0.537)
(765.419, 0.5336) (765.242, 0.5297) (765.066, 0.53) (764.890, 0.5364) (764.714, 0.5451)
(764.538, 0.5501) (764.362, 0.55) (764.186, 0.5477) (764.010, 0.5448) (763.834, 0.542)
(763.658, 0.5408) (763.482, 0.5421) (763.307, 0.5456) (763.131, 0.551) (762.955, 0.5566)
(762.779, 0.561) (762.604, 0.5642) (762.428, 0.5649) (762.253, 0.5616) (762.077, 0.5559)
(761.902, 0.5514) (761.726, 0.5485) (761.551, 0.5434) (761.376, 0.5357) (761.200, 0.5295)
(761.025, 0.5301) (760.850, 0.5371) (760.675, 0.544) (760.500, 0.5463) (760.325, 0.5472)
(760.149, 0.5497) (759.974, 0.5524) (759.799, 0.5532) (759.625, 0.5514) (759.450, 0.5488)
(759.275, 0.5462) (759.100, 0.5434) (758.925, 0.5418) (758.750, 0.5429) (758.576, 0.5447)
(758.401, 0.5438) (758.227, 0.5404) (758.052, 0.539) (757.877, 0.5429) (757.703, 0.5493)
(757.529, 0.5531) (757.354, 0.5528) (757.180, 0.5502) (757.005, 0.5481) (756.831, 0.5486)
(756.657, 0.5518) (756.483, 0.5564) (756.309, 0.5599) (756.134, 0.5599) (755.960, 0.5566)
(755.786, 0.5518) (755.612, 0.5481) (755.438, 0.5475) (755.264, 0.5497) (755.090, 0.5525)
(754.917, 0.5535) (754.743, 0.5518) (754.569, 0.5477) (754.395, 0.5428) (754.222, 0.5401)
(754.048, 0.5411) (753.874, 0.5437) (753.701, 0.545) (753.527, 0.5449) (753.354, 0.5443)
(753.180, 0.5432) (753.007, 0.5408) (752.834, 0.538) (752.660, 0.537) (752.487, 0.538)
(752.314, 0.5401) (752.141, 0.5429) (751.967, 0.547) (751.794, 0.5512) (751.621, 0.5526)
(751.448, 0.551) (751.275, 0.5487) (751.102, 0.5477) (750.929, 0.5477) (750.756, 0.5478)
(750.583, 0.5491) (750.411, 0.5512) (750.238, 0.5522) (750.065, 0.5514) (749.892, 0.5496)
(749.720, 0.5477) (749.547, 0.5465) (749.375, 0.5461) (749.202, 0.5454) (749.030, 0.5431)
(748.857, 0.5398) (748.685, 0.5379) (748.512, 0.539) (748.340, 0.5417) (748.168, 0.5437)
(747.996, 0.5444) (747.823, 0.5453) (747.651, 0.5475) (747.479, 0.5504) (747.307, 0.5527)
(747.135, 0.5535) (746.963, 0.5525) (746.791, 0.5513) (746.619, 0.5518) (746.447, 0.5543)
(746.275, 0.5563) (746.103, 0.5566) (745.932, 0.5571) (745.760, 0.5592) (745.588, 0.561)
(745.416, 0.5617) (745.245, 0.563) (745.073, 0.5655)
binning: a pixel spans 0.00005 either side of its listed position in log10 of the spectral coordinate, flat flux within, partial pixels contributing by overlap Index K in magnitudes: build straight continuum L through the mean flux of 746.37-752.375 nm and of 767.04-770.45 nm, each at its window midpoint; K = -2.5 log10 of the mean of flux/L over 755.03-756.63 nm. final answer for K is -0.02 mag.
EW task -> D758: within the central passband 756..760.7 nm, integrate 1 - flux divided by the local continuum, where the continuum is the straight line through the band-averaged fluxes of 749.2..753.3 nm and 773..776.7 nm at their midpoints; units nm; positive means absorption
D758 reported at -0.06 nm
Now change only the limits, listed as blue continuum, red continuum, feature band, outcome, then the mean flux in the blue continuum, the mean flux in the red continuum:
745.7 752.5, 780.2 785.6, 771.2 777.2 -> -0.07 nm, 0.548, 0.518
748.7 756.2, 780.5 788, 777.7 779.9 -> -0.02 nm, 0.547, 0.516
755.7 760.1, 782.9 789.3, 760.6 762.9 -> -0.02 nm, 0.549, 0.514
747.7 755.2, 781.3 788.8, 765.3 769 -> -0.03 nm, 0.546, 0.515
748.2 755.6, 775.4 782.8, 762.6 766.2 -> -0.05 nm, 0.546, 0.523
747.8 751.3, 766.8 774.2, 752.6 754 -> 0.00 nm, 0.546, 0.534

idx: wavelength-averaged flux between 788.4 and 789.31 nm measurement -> 0.504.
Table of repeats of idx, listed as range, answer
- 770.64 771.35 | 0.536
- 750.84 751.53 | 0.549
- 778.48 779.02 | 0.524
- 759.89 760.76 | 0.547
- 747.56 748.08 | 0.545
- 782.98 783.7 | 0.519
